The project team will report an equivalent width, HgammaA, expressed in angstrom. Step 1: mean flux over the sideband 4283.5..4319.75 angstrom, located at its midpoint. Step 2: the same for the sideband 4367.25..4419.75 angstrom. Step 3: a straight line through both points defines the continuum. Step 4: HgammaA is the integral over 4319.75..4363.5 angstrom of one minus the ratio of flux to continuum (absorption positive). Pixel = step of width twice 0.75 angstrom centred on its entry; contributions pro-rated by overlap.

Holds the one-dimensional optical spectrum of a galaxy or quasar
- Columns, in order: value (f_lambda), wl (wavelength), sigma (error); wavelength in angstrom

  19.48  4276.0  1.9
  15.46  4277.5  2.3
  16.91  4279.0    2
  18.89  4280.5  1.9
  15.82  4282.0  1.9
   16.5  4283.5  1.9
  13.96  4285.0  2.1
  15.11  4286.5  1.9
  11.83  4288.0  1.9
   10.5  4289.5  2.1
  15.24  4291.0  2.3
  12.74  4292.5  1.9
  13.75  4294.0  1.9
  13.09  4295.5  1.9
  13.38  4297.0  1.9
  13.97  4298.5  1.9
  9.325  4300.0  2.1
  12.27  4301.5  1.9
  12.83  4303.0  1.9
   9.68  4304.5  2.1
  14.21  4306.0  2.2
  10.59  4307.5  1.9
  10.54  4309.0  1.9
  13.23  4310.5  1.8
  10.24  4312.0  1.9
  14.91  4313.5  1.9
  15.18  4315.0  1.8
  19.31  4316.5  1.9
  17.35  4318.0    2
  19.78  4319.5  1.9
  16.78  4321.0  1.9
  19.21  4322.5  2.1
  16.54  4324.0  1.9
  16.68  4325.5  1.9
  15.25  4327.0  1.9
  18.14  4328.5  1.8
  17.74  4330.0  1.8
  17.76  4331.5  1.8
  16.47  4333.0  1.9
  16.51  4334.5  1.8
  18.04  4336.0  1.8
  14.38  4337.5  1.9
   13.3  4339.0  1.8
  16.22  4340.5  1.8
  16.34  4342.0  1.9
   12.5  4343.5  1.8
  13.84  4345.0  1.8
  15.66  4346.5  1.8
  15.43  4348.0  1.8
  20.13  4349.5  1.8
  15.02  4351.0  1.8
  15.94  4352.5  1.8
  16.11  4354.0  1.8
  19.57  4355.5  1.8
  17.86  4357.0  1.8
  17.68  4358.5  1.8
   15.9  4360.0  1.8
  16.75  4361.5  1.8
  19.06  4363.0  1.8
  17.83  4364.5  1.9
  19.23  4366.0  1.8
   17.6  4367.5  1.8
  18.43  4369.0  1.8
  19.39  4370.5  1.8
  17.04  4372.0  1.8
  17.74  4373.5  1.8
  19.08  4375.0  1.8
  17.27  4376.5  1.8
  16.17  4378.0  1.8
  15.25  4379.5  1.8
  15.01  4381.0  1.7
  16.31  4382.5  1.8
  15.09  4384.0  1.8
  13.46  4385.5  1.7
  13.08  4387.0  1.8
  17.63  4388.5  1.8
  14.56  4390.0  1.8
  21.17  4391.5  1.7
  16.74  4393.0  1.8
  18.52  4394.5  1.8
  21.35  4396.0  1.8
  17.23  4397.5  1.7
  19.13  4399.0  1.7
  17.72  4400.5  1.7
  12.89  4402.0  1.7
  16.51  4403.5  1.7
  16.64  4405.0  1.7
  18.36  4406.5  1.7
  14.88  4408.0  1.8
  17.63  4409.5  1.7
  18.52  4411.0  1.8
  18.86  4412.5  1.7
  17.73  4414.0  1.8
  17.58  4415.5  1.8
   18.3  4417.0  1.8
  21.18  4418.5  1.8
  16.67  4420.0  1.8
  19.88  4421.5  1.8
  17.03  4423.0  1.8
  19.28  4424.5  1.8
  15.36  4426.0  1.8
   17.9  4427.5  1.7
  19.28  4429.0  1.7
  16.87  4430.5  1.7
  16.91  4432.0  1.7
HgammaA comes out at -4.4 angstrom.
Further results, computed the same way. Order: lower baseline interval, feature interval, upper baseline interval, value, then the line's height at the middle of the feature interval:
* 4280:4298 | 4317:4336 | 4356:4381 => -2.0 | 15.8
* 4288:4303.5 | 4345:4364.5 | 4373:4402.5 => -2.1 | 15.3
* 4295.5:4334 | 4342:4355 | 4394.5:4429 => 0.1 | 15.9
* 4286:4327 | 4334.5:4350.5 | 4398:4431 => -0.4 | 15.2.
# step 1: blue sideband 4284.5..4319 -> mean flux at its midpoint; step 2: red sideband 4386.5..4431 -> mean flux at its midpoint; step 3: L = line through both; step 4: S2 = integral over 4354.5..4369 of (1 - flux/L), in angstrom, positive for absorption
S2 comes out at -2.1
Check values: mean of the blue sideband 13.2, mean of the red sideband 17.6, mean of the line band 17.9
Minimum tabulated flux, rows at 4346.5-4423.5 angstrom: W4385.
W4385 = 12.89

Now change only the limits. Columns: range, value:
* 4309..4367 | 10.24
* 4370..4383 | 15.01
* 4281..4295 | 10.5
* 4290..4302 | 9.325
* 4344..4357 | 13.84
